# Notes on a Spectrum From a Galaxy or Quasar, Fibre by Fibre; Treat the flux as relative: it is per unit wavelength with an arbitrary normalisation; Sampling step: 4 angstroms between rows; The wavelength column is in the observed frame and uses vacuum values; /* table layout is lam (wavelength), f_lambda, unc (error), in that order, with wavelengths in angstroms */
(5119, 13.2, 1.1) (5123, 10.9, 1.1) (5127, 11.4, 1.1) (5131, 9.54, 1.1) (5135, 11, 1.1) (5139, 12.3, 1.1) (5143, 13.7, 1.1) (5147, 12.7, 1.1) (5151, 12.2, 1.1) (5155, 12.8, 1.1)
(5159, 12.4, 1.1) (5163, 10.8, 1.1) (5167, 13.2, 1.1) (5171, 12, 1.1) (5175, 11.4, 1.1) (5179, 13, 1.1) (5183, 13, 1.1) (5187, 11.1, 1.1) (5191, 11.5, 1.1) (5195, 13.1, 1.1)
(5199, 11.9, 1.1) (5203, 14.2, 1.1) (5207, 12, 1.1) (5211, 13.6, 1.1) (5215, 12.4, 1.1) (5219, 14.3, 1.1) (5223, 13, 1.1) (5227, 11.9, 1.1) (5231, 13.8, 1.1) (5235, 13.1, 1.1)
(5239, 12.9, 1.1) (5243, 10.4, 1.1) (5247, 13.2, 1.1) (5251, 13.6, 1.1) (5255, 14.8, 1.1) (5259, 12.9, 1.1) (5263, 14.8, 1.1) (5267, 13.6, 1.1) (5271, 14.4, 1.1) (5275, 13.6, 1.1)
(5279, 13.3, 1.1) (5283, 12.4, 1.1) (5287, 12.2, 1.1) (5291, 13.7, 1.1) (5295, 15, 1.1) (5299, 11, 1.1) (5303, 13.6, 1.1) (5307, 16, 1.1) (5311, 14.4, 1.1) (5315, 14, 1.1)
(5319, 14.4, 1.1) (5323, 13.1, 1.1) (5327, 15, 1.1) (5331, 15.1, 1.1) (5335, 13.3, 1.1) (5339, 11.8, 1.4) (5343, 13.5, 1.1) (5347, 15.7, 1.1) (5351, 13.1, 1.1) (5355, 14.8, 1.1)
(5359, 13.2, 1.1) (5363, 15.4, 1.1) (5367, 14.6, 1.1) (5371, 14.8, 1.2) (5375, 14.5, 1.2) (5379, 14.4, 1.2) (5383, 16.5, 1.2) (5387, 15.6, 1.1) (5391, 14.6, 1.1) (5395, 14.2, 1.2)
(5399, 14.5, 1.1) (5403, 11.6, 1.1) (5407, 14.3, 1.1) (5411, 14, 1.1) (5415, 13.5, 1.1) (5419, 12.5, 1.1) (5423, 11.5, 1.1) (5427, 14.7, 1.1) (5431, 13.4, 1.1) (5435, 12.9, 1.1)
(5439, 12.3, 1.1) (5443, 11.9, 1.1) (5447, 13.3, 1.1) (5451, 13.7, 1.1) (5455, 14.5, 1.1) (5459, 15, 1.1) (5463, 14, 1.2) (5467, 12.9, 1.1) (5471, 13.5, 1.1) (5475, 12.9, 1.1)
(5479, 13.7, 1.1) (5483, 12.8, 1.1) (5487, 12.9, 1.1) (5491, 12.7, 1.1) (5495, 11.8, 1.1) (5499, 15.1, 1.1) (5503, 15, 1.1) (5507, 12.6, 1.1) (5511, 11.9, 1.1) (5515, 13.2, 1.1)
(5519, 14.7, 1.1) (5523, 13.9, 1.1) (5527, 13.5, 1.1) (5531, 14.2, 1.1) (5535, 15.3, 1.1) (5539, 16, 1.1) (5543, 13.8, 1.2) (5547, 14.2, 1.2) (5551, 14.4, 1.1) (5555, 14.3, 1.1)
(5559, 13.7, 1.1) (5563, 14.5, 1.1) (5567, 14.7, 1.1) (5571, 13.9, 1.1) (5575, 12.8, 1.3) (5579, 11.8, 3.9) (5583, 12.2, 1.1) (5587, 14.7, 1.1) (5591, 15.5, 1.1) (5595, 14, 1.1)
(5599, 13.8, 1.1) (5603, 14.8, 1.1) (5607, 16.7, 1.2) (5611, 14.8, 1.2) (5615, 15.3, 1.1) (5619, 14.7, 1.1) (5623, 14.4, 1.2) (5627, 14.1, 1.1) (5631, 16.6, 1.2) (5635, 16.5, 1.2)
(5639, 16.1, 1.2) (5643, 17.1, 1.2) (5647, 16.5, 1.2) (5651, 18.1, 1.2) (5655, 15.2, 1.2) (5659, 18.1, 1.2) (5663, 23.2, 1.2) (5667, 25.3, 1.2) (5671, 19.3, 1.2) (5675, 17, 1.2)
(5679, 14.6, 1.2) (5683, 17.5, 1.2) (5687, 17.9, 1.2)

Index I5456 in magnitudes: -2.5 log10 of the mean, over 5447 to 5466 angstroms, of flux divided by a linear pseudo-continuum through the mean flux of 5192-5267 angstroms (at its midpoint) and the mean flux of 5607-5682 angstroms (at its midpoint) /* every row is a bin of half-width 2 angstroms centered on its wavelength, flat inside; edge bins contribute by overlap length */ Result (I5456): 0.08 mag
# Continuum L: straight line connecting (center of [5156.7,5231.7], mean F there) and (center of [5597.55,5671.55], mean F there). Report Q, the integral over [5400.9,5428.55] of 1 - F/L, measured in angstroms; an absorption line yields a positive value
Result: 2.94 angstroms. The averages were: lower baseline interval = 12.5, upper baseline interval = 16.8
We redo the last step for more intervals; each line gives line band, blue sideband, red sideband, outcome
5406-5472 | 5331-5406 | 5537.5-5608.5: 3.88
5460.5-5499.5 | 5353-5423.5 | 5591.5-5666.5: 4.70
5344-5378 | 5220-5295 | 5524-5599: -2.36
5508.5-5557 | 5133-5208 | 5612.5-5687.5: 5.81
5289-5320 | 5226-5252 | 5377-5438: -2.01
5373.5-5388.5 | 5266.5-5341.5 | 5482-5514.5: -2.02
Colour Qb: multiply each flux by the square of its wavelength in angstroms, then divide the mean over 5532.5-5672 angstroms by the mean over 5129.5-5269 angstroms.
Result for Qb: 1.43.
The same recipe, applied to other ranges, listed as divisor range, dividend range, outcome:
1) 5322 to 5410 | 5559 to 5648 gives 1.13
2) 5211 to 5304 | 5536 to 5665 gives 1.31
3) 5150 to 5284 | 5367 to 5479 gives 1.16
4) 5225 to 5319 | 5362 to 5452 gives 1.08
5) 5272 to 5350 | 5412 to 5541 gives 1.04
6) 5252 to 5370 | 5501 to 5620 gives 1.12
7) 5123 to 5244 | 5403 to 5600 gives 1.24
